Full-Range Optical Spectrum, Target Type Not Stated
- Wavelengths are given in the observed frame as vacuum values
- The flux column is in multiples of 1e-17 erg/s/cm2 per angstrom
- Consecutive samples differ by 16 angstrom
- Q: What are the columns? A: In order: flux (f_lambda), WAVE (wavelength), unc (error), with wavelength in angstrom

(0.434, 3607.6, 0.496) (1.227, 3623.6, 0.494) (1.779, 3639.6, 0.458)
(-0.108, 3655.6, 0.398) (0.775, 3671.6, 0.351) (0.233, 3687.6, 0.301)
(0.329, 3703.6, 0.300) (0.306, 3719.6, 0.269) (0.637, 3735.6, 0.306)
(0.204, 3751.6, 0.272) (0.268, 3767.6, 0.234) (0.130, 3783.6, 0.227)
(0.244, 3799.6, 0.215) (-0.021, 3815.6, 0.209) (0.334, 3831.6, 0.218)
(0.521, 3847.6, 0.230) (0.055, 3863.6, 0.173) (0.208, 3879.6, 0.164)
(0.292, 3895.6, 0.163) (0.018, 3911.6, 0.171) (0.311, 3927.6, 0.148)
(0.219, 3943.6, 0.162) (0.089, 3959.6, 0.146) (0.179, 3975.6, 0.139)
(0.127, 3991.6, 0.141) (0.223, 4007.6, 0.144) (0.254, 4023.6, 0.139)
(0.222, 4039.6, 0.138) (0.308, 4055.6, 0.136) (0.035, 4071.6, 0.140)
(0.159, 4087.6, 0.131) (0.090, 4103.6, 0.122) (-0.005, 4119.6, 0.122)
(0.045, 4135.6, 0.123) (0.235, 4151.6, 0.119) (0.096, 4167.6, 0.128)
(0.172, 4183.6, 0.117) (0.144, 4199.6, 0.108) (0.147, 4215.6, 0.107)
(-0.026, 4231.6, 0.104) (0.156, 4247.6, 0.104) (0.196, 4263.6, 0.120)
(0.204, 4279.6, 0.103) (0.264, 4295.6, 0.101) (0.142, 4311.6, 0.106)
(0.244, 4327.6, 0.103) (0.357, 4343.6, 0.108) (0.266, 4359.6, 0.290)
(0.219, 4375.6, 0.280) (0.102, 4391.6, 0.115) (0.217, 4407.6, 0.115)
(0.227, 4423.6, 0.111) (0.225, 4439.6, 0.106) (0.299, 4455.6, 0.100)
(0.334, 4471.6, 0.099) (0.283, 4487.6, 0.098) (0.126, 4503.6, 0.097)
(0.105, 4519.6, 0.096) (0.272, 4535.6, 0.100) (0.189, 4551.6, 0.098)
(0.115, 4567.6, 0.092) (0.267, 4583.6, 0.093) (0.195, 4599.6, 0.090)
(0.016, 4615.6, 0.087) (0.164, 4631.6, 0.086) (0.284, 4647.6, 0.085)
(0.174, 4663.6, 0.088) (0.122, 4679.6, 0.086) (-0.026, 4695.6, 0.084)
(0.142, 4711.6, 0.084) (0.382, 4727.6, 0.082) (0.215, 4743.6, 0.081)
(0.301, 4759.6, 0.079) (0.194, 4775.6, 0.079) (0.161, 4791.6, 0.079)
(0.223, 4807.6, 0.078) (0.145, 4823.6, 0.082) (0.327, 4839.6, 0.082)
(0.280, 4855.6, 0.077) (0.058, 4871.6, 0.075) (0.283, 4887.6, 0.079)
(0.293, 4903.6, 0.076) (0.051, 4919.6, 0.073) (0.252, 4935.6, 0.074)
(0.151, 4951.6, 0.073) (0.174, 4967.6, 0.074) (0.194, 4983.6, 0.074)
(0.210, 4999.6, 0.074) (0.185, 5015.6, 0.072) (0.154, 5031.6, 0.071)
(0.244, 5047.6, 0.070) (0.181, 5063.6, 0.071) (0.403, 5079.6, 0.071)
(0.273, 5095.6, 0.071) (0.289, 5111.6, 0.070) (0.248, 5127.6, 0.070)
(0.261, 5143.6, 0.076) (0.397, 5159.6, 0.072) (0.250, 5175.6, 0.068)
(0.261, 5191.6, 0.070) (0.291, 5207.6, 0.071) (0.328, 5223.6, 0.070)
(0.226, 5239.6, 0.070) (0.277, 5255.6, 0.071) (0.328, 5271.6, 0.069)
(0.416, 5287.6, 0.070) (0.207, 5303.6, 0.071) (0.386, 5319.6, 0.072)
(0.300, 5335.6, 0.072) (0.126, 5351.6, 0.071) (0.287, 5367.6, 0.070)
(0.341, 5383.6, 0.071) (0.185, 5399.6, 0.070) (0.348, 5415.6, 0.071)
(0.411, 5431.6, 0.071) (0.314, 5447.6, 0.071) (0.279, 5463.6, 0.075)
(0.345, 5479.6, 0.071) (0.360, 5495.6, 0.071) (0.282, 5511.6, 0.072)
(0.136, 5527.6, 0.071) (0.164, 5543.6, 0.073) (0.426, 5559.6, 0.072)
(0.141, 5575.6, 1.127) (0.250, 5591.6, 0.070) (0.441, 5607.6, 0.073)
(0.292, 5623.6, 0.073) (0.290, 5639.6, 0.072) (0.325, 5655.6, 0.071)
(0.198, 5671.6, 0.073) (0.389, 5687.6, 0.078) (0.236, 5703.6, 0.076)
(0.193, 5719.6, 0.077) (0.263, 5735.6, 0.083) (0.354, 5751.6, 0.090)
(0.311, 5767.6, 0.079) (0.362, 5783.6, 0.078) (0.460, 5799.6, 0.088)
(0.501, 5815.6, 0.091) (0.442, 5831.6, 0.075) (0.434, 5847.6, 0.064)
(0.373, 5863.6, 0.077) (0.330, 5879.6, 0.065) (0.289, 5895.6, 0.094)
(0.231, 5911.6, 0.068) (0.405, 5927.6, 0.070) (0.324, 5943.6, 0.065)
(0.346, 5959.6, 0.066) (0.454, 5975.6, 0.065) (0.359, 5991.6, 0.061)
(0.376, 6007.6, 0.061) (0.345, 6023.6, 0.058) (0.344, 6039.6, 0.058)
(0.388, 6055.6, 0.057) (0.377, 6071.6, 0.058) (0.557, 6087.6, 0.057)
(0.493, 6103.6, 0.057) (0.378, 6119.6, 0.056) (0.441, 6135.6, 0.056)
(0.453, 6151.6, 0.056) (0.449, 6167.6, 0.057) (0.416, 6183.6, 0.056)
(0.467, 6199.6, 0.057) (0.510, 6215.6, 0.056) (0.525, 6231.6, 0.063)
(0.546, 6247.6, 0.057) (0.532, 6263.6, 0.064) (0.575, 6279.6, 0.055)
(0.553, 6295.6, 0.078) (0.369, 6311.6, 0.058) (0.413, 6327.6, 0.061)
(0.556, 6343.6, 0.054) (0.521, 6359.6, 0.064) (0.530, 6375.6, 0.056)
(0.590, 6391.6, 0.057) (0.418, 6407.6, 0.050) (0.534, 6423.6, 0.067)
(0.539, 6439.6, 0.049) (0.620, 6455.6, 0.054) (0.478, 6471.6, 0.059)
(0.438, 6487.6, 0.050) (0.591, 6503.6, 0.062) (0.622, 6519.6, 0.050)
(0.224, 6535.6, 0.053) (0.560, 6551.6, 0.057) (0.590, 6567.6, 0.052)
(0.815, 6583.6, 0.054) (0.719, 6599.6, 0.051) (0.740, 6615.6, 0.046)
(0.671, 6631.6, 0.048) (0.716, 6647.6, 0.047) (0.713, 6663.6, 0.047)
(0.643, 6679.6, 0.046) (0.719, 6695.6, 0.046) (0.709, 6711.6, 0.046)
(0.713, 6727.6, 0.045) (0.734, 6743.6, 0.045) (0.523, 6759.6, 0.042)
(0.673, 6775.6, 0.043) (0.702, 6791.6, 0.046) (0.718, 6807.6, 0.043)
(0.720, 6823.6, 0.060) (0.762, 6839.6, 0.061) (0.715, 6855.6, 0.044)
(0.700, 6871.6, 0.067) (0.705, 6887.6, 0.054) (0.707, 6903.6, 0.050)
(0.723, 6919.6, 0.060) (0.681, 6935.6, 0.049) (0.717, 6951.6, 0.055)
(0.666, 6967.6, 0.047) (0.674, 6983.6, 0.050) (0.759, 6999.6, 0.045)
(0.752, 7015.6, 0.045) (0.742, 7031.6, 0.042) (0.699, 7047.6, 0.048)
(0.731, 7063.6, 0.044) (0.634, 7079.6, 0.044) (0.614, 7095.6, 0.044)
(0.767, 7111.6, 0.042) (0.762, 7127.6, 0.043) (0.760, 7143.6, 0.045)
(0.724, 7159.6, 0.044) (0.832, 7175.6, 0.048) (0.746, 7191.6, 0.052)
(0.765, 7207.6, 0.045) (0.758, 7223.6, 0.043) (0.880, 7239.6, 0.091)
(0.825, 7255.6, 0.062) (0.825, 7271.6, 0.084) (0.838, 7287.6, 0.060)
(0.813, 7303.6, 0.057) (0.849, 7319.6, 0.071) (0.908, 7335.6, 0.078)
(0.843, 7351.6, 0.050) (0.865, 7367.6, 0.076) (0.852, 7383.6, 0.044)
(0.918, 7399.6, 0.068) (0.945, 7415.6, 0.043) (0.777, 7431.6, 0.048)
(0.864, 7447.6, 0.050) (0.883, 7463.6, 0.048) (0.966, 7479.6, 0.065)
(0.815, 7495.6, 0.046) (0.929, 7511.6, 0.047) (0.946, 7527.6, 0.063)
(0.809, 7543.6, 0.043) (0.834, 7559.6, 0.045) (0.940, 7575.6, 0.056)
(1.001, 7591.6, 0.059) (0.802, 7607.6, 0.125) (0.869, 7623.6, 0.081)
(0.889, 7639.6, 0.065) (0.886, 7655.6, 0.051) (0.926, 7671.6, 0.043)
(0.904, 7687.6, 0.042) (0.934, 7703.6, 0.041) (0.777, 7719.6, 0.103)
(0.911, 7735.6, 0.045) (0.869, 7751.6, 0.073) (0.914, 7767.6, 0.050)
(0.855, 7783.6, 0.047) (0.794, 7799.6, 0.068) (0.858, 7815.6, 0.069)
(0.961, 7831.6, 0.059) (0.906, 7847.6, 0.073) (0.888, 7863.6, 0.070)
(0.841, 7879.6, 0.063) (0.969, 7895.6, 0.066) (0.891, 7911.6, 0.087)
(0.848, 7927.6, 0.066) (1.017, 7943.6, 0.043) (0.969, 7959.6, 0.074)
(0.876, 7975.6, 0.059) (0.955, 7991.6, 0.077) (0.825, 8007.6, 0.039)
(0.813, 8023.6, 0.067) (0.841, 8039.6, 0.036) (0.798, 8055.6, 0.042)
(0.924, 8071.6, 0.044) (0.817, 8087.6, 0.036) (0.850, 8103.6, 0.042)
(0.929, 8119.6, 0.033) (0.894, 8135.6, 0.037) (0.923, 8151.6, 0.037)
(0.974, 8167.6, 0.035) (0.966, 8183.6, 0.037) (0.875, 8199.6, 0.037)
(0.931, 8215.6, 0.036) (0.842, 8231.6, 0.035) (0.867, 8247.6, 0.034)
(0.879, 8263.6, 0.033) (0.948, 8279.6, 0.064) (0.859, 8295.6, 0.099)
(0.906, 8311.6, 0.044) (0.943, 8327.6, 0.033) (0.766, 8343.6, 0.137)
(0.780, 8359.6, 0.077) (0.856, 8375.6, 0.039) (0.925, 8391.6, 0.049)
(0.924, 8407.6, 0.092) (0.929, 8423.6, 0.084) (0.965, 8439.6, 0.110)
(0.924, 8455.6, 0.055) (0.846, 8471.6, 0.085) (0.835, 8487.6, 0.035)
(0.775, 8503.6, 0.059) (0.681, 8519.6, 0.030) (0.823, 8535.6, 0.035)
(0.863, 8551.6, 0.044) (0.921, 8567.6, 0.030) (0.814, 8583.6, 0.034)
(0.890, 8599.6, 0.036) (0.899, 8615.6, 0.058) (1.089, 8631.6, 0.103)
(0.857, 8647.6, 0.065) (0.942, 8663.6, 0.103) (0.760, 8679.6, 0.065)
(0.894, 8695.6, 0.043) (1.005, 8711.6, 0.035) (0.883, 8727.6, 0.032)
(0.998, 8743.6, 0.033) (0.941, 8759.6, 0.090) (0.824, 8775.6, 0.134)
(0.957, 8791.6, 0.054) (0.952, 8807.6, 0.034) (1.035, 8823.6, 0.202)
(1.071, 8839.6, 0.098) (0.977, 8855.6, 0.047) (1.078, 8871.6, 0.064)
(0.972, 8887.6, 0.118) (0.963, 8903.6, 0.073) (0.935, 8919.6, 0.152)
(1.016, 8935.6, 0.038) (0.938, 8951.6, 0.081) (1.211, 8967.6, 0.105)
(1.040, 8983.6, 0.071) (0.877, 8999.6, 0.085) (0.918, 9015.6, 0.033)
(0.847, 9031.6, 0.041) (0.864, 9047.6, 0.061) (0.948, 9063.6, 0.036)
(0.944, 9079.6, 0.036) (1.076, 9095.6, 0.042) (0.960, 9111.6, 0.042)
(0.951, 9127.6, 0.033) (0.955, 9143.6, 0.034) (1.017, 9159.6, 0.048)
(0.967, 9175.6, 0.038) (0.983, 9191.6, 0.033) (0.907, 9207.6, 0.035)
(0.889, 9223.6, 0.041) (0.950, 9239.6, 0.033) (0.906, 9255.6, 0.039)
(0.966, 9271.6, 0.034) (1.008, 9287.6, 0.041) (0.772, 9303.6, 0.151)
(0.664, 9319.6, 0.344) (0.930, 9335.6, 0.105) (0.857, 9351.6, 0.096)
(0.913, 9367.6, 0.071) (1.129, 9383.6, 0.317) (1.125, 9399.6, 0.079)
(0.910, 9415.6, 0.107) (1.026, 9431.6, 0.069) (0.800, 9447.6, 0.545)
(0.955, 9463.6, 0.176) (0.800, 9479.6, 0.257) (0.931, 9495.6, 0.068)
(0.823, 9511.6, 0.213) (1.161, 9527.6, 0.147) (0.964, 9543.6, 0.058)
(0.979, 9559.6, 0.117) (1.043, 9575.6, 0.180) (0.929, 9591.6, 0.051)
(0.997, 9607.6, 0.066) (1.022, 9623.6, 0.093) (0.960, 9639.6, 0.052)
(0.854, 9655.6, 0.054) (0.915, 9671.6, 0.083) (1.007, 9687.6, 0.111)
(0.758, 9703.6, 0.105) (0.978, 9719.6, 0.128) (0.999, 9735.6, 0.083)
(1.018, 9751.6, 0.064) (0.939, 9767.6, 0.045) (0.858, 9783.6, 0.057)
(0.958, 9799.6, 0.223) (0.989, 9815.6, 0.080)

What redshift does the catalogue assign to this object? 0.65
